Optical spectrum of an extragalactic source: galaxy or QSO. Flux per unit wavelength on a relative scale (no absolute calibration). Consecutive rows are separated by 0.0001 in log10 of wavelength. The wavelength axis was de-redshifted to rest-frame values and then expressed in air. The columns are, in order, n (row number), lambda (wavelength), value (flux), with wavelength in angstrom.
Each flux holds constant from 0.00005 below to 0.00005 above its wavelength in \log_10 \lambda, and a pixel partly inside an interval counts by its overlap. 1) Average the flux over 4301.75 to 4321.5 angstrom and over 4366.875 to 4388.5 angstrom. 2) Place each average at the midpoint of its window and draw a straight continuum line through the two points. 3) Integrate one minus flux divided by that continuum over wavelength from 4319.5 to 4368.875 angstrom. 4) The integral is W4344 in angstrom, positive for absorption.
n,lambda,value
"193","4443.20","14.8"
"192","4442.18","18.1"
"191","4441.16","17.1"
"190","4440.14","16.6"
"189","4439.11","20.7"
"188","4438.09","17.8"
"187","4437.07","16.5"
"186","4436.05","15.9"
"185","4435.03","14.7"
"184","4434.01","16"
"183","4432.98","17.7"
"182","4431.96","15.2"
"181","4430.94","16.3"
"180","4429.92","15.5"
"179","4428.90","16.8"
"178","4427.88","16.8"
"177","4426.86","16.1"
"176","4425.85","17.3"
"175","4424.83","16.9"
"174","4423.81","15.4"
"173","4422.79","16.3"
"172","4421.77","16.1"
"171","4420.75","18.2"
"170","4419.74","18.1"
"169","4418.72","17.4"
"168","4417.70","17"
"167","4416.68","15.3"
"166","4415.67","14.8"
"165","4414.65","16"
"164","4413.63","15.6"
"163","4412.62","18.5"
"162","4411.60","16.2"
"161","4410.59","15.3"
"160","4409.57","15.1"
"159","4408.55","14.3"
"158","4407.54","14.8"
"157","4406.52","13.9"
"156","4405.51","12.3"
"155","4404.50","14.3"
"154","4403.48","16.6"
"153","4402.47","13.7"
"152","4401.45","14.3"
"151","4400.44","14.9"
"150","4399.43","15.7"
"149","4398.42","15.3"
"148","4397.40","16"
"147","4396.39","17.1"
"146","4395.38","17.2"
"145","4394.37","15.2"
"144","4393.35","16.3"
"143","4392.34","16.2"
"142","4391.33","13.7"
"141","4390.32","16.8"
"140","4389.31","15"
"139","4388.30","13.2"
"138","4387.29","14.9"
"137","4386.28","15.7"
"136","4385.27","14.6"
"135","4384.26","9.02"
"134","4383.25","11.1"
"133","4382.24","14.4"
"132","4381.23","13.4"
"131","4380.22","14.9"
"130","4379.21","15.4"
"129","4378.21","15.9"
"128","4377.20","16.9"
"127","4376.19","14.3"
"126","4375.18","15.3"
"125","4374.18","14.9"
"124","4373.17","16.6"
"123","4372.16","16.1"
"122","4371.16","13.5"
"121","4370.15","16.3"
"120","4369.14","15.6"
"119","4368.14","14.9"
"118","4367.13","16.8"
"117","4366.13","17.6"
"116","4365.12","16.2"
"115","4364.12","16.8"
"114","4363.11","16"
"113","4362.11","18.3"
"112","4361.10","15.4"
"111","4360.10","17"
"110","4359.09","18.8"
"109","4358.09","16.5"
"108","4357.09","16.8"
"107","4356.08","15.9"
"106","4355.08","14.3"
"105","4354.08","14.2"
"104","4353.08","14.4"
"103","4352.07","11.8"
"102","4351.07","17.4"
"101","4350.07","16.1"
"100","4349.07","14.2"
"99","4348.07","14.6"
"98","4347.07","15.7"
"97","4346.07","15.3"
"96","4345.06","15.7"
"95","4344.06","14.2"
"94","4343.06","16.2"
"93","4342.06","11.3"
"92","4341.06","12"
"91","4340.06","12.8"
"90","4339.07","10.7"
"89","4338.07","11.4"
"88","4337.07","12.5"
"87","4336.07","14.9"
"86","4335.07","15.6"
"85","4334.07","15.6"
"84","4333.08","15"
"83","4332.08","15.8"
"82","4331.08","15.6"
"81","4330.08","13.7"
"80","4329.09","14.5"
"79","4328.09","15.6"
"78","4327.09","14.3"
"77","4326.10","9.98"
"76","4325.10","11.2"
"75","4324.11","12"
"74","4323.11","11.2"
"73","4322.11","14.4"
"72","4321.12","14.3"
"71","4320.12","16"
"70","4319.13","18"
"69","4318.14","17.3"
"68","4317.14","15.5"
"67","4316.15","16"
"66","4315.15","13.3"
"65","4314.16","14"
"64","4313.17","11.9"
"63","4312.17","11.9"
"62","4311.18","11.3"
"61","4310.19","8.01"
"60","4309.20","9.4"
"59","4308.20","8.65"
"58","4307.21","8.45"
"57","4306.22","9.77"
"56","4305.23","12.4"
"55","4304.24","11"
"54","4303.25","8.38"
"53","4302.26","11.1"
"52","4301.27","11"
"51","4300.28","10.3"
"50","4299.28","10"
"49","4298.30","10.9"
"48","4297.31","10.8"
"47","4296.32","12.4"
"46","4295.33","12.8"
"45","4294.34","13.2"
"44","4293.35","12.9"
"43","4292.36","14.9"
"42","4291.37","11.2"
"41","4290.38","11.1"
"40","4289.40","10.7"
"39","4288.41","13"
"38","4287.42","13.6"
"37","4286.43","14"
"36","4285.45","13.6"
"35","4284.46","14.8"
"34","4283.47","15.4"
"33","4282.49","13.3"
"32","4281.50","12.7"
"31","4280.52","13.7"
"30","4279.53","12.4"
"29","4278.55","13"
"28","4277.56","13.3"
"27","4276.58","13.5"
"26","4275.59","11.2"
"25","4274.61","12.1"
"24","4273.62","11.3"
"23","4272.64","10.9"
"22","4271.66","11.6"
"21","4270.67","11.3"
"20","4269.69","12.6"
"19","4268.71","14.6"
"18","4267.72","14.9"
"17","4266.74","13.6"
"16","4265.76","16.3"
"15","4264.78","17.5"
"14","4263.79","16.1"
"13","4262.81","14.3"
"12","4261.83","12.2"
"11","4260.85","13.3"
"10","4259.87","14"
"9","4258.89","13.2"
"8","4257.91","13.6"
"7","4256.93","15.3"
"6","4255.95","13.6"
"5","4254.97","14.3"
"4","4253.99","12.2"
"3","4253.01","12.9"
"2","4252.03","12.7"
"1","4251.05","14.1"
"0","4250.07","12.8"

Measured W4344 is -4.46 angstrom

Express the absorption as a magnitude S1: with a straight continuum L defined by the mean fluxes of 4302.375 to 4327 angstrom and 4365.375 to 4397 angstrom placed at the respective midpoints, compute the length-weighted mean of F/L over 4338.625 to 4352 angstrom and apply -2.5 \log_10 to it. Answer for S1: -0.05 mag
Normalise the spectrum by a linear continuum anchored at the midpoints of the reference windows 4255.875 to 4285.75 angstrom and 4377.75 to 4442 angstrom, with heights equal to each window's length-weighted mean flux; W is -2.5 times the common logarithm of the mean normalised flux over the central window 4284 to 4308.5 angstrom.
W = 0.191 mag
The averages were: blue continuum 13.5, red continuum 15.7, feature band 11.7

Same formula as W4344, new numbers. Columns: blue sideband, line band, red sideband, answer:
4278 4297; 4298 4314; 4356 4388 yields 3.8 angstrom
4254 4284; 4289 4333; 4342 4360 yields 6.0 angstrom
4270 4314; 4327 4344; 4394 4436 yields -0.9 angstrom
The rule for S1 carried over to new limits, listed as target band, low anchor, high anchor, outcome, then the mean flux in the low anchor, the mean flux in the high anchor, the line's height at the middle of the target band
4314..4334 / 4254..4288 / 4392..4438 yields -0.001 mag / 13.5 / 15.9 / 14.4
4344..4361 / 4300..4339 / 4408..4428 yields -0.109 mag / 12.8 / 16.3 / 14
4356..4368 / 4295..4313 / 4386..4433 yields -0.248 mag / 10.5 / 15.8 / 13.4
